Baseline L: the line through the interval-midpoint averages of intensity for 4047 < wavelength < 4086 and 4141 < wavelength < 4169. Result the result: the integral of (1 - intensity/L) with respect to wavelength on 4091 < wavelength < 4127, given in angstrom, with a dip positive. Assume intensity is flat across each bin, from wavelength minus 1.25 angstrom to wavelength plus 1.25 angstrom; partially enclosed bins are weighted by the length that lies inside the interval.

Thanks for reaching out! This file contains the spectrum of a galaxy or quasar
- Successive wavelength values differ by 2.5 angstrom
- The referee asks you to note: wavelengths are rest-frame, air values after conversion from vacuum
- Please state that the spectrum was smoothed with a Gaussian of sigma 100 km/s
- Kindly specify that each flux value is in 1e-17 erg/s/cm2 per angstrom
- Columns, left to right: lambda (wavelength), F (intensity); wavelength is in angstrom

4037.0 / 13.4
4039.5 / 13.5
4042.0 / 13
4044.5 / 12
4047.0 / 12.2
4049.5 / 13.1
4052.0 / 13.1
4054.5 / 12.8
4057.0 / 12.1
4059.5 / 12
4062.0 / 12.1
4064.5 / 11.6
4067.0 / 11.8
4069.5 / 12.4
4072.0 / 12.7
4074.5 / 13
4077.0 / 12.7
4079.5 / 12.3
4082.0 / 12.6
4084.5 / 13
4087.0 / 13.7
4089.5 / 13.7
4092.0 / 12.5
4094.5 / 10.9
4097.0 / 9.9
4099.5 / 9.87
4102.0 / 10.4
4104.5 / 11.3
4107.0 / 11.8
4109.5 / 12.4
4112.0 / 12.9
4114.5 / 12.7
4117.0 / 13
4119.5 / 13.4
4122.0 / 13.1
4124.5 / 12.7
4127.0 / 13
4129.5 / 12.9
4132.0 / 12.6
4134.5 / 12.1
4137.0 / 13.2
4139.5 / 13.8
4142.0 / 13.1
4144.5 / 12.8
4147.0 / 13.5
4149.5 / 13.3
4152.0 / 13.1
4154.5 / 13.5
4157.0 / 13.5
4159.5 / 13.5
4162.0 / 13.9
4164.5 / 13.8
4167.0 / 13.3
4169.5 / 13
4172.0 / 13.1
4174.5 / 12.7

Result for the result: 2.7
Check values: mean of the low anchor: 12.5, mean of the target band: 12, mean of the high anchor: 13.4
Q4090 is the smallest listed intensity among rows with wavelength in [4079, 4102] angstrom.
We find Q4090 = 9.87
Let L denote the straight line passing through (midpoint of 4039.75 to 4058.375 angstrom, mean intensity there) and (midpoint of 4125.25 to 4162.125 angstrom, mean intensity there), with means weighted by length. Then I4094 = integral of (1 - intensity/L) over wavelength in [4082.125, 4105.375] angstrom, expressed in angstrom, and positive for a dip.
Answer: 2.1 angstrom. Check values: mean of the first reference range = 12.7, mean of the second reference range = 13.2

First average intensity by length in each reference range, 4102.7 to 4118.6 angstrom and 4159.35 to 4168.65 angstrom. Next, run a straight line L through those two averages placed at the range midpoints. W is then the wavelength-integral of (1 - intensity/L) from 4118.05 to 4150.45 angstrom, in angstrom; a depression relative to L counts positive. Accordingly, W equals -0.4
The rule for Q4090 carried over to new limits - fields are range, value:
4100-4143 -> 10.4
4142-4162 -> 12.8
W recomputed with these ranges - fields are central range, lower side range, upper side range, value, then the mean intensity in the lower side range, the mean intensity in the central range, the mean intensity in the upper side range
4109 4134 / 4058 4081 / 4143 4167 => 0.23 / 12.3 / 12.9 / 13.4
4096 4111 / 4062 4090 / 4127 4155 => 2.13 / 12.6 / 11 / 13.1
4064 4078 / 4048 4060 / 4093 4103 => -0.79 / 12.7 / 12.4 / 10.3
